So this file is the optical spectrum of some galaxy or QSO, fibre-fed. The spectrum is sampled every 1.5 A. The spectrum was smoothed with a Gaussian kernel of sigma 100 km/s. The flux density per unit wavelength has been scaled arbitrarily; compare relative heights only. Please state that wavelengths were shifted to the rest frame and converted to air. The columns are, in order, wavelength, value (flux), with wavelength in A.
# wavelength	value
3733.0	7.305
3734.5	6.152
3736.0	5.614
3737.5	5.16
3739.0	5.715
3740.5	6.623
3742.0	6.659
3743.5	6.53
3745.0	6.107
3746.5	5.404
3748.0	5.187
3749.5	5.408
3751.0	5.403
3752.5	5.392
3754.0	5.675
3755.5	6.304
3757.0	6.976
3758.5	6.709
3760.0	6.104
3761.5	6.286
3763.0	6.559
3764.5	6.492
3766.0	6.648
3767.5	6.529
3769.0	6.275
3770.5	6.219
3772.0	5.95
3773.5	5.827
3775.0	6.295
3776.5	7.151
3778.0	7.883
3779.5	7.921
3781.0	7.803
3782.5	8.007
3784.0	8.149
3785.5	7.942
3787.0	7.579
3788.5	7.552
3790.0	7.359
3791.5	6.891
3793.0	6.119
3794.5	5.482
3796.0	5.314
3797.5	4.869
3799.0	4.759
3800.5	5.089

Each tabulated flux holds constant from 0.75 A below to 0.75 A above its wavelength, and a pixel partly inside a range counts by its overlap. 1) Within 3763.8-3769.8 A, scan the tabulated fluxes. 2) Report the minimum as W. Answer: 6.275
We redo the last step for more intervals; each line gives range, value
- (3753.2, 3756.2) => 5.675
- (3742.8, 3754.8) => 5.187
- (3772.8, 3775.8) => 5.827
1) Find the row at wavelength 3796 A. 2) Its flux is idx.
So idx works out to 5.314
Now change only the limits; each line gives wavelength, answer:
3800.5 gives 5.089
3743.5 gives 6.53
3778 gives 7.883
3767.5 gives 6.529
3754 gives 5.675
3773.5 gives 5.827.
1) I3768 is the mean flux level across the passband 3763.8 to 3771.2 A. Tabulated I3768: 6.43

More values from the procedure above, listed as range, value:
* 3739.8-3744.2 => 6.6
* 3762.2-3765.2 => 6.52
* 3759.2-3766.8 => 6.42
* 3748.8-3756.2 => 5.63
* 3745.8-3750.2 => 5.33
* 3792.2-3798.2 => 5.46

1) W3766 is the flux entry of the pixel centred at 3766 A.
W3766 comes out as 6.648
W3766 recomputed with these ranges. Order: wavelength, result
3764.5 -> 6.492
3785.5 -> 7.942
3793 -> 6.119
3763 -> 6.559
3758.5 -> 6.709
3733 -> 7.305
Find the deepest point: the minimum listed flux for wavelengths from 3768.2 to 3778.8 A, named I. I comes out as 5.827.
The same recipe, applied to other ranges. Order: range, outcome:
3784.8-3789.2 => 7.552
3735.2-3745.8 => 5.16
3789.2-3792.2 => 6.891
